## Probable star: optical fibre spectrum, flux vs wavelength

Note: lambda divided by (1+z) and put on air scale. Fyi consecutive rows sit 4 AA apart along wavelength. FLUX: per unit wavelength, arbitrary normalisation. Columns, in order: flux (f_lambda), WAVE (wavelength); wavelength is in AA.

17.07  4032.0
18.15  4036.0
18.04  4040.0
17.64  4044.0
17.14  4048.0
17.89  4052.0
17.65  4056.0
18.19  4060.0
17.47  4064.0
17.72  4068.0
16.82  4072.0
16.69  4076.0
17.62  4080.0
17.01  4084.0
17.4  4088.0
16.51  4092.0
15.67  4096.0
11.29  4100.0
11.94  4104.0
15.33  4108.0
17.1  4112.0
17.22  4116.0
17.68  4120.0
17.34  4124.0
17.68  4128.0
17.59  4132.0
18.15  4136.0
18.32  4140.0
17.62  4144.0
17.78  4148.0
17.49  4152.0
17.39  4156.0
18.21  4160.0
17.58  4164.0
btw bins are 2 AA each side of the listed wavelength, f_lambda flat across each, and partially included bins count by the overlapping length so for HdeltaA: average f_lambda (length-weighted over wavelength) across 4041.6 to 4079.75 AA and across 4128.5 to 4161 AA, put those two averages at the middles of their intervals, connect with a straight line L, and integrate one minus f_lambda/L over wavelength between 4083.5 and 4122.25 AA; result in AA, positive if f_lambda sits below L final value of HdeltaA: 4.3 AA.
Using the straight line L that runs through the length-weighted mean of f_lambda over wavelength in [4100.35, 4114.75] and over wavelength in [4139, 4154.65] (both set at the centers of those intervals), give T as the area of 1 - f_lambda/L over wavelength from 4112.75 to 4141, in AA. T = -2.8 AA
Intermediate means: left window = 14.5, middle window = 17.7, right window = 17.8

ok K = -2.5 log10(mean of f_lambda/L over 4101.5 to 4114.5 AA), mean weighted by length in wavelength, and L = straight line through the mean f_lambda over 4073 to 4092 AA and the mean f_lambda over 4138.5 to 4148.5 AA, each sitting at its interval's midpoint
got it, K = 0.18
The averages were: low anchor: 17.1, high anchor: 17.9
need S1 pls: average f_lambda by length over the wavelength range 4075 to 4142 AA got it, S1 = 16.5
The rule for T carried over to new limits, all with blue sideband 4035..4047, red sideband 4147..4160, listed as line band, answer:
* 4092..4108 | 3.6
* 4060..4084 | 0.6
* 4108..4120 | 0.5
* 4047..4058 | 0.1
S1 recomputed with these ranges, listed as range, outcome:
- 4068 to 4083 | 17.1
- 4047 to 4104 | 16.6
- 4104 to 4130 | 16.7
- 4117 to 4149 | 17.8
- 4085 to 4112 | 15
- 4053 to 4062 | 17.9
